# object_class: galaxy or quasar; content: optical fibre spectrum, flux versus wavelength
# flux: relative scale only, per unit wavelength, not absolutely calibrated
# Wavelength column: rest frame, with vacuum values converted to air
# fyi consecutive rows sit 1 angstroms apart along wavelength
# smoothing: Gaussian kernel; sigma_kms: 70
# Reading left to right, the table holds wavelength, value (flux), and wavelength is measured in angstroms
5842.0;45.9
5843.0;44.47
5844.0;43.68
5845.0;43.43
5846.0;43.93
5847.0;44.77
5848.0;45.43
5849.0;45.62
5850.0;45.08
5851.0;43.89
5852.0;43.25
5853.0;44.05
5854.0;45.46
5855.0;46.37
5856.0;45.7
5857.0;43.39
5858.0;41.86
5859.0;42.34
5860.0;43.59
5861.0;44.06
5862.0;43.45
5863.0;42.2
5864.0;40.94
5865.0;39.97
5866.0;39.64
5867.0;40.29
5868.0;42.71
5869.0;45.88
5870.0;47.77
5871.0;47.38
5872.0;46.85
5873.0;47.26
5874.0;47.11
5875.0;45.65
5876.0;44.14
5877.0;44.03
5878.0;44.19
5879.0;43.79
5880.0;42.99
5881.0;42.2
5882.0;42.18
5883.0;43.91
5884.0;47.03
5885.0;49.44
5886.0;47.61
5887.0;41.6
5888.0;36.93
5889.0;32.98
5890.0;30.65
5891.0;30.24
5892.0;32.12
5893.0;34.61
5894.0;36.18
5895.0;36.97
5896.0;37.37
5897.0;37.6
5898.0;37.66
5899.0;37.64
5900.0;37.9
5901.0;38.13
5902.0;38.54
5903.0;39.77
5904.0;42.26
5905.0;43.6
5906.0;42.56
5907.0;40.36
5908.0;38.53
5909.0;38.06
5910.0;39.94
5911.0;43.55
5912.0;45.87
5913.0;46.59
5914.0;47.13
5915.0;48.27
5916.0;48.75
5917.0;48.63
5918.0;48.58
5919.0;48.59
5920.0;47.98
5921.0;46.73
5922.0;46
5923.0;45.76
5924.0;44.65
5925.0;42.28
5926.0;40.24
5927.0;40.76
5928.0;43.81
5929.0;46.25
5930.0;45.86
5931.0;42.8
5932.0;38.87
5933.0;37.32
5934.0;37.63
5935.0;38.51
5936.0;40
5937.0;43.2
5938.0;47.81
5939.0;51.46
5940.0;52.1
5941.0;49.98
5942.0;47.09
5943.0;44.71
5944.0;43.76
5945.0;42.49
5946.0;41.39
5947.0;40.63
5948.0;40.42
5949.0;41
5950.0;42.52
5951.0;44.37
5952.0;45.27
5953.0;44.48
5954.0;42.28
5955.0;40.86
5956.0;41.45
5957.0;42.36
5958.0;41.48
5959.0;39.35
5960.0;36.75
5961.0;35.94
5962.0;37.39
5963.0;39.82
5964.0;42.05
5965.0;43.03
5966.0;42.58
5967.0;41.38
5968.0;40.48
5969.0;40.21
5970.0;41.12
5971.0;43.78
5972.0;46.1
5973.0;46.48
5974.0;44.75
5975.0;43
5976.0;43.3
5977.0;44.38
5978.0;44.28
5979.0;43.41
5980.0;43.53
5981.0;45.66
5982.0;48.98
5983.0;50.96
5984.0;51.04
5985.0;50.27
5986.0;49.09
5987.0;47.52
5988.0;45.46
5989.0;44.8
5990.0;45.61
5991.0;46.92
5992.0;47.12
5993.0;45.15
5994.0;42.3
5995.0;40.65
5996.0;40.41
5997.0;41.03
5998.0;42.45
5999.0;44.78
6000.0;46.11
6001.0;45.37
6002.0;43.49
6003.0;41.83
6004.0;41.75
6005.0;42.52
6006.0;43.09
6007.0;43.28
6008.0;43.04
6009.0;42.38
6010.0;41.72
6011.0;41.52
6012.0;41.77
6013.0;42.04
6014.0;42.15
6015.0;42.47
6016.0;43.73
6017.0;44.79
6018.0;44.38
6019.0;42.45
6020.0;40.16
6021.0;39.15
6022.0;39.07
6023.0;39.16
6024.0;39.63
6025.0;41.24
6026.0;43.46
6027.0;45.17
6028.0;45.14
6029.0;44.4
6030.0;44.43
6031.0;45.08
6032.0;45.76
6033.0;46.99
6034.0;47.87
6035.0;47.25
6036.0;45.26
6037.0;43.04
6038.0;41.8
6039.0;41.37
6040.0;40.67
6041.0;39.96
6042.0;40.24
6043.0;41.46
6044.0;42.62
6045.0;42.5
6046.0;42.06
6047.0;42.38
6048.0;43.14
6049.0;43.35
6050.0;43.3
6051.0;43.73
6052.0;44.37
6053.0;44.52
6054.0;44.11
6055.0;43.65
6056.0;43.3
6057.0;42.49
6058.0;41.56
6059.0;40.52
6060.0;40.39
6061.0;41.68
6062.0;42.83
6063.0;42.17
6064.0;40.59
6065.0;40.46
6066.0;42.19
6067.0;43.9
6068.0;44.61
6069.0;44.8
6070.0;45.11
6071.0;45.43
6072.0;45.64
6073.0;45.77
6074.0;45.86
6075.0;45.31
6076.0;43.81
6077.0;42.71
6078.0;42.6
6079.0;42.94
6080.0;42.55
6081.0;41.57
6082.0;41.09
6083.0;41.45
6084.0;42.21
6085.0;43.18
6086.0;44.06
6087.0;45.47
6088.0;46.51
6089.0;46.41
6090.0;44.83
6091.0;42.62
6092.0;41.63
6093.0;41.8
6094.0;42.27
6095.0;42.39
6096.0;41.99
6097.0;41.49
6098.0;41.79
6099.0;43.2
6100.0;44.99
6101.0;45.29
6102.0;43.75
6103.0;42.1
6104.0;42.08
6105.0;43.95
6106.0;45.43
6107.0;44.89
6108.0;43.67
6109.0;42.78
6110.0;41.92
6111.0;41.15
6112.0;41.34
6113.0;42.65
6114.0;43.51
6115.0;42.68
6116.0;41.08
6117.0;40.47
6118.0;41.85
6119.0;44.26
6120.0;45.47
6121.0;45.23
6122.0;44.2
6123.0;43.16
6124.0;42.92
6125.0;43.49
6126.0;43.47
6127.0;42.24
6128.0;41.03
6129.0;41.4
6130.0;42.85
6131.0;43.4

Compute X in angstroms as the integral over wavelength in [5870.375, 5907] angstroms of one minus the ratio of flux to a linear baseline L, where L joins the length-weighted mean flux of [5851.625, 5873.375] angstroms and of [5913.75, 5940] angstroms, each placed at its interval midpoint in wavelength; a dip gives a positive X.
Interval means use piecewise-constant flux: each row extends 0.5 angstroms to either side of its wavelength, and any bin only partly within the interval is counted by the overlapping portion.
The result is 2.71 angstroms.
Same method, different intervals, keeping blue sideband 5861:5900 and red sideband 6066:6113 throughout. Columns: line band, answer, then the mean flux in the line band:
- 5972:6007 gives -2.0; 44.9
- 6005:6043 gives 0.0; 42.8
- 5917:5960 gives -1.7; 43.6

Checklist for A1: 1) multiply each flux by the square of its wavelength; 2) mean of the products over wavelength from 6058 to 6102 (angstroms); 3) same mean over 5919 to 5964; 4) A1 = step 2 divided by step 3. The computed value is 1.05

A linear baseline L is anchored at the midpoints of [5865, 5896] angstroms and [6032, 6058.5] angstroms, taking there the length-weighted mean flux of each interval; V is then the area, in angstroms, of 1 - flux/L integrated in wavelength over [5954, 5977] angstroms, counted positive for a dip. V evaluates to 0.5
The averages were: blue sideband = 41.7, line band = 41.6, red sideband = 43.2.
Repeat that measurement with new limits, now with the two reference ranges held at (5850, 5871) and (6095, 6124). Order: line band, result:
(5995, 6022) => 0.45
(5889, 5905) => 2.50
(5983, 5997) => -0.85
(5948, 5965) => 0.86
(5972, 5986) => -0.96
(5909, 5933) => -0.79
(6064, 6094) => -0.33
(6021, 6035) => -0.13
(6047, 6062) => 0.11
